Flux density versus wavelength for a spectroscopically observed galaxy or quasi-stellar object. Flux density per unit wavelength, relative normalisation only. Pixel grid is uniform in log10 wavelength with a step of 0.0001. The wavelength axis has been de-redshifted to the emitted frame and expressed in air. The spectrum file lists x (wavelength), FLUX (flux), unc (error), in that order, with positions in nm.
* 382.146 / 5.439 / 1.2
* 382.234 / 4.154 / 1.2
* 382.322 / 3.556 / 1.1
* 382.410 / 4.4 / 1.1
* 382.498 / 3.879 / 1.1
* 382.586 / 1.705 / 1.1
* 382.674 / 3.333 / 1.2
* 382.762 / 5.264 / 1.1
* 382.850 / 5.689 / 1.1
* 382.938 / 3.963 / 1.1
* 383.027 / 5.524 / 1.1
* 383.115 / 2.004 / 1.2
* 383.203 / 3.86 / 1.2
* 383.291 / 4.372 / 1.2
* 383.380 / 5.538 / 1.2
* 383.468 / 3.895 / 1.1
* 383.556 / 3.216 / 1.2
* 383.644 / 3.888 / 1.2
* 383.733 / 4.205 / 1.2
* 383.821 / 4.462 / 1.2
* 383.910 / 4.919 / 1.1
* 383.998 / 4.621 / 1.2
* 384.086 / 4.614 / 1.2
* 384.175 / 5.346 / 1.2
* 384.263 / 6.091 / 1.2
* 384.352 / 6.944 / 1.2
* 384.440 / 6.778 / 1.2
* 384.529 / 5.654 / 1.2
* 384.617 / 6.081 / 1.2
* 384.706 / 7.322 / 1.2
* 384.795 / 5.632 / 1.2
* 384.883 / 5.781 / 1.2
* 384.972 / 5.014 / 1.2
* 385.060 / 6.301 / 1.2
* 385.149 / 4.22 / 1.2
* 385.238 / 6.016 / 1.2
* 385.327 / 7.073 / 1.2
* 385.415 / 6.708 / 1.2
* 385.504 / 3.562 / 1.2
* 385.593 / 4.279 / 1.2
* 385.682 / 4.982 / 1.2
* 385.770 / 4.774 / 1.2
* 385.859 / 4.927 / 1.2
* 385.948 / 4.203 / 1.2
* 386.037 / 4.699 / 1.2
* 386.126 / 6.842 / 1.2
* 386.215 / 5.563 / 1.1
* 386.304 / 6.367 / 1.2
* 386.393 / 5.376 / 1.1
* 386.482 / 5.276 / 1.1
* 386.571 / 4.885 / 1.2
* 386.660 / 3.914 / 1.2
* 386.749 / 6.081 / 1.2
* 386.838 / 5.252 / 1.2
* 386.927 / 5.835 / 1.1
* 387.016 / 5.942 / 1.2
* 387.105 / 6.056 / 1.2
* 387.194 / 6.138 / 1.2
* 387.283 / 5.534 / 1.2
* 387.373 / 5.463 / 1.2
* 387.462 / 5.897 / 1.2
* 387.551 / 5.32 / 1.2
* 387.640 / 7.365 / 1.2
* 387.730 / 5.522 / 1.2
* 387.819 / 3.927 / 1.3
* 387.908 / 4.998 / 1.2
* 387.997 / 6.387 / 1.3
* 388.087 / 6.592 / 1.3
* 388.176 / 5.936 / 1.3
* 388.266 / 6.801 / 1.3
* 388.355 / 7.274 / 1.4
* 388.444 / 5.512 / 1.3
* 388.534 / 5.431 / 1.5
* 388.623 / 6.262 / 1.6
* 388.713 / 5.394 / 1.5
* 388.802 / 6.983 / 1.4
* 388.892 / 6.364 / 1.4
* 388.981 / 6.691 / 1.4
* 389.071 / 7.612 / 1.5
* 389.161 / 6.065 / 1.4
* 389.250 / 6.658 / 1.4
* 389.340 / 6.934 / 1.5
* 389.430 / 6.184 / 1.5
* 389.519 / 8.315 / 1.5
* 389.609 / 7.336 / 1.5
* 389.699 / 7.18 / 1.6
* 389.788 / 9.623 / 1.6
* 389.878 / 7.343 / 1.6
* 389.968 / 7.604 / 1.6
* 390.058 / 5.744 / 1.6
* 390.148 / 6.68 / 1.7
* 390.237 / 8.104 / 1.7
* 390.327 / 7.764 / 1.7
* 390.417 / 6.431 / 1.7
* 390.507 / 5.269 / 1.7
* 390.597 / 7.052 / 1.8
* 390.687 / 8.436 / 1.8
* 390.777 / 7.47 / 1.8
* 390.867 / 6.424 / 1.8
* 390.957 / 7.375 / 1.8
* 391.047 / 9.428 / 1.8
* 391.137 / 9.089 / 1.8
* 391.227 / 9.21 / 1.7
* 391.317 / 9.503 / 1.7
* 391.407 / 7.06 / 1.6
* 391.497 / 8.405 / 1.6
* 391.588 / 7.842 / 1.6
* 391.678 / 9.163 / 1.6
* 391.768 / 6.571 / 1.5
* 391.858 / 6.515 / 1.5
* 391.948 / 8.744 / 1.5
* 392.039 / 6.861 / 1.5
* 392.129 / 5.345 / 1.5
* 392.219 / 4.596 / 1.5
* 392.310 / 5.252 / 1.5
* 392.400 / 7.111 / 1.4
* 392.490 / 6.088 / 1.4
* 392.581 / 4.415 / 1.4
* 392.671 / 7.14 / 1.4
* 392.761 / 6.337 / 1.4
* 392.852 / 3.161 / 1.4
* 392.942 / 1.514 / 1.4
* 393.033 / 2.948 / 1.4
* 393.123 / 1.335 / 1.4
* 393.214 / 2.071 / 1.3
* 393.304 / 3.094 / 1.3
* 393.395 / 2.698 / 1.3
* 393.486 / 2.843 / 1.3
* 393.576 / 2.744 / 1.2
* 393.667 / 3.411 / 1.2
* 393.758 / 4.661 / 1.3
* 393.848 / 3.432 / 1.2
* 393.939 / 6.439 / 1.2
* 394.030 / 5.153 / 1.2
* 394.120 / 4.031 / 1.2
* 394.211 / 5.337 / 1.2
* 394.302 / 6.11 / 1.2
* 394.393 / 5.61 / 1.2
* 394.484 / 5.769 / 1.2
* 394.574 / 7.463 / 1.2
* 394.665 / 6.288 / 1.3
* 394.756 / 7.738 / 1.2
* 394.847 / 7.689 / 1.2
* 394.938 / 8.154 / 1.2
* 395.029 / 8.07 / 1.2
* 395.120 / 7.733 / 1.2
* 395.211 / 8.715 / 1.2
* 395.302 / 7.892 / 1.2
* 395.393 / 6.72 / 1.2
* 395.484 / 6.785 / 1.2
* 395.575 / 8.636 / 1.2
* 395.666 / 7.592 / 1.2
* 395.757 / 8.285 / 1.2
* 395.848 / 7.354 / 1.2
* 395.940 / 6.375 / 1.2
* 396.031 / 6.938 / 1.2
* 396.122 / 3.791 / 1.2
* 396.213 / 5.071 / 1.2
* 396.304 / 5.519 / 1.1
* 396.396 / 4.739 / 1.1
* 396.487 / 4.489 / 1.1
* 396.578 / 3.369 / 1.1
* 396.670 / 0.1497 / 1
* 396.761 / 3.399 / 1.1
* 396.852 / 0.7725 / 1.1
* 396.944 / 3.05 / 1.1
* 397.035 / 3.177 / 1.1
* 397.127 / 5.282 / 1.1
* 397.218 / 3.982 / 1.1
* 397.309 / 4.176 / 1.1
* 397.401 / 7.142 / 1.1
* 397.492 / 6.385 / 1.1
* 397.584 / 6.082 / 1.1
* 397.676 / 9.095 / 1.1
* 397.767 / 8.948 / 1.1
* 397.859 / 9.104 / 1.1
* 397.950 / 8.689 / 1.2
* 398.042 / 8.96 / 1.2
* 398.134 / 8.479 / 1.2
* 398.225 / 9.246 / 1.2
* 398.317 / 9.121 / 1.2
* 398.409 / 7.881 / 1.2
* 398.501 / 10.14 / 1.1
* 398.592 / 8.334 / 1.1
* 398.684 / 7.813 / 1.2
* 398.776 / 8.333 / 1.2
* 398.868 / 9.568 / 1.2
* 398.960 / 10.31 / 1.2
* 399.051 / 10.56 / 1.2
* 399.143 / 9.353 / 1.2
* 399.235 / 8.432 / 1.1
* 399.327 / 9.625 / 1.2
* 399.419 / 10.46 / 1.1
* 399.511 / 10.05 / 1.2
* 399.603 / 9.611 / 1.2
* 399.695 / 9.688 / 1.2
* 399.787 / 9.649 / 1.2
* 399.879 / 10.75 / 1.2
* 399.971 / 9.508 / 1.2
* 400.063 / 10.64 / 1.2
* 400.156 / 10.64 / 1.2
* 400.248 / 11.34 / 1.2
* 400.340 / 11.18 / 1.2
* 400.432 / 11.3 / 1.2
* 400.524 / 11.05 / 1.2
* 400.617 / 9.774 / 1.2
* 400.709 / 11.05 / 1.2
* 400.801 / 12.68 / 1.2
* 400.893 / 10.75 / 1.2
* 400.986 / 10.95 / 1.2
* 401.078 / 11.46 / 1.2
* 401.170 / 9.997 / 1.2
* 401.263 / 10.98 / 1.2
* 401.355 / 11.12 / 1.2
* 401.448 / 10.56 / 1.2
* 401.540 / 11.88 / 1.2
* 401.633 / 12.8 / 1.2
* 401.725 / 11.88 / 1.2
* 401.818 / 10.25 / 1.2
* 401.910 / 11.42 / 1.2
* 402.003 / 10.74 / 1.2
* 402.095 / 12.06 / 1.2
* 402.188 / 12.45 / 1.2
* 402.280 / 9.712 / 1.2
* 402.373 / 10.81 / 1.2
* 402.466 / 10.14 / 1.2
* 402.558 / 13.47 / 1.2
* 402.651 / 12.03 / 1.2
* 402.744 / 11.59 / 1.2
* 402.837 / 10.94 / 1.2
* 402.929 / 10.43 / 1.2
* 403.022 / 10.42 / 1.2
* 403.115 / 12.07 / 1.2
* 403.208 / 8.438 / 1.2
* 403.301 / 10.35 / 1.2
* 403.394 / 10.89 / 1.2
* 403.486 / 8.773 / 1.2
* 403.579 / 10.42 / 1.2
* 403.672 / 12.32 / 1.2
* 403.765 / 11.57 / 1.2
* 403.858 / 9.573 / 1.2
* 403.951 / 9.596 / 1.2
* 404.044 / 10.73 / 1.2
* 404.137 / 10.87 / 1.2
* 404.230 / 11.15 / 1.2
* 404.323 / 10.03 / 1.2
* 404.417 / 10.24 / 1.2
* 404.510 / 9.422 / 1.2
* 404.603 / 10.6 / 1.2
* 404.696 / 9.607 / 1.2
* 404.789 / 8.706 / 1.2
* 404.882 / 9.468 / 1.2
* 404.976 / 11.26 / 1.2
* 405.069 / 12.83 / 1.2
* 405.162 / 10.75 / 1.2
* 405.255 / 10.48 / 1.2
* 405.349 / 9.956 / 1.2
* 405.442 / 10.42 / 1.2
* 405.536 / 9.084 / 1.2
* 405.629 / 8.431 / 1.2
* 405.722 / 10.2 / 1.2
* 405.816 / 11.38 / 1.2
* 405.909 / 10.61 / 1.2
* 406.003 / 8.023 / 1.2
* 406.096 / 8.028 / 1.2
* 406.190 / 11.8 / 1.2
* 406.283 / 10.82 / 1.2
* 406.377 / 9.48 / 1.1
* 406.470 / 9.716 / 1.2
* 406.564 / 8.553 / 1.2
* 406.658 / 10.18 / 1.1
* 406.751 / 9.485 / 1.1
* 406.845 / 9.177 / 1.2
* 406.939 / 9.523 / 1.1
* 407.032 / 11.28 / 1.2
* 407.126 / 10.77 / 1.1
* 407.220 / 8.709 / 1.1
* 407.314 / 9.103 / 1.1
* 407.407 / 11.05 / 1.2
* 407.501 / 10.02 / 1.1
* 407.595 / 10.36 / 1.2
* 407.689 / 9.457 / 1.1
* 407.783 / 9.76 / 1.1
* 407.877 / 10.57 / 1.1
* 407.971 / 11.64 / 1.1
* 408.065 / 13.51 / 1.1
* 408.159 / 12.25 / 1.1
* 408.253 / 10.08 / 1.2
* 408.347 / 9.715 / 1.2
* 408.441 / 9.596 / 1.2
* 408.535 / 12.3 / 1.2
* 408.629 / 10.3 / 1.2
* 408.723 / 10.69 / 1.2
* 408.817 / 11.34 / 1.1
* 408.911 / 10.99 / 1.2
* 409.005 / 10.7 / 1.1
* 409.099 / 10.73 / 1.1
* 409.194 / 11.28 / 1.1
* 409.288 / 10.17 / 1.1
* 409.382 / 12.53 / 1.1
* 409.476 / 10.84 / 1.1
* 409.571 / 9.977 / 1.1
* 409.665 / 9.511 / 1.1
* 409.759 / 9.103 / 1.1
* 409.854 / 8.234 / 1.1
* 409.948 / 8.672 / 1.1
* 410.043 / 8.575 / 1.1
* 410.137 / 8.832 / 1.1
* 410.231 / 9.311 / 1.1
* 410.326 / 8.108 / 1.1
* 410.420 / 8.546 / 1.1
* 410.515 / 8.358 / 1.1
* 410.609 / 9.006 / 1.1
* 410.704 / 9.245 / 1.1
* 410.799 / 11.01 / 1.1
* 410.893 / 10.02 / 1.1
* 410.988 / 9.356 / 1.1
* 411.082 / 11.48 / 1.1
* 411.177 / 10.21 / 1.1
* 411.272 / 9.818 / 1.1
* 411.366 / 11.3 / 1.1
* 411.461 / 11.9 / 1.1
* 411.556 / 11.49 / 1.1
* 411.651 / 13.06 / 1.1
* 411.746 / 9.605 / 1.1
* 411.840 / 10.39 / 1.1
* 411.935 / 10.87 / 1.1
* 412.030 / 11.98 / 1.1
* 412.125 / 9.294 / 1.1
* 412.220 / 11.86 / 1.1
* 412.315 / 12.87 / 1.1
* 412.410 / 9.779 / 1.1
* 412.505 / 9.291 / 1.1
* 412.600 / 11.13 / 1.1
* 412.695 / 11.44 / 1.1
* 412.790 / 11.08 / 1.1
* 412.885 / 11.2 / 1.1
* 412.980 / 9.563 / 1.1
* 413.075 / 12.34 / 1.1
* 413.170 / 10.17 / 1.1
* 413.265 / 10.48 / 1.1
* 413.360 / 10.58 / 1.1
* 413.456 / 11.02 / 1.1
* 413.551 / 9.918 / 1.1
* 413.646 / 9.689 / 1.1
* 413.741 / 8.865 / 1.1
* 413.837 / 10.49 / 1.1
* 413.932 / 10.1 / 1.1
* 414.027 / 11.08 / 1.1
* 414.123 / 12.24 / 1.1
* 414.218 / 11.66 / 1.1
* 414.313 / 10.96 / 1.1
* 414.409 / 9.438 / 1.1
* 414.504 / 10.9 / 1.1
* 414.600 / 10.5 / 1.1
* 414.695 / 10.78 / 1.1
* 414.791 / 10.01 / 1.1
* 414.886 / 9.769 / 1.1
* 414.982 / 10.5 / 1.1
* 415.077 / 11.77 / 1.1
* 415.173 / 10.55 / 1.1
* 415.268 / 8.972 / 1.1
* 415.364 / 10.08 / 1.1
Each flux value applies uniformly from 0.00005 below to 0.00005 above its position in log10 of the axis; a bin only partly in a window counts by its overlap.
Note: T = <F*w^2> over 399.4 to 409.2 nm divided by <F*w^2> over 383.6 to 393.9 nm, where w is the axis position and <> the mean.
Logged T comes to 1.9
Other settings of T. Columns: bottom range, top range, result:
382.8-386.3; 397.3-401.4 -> 2.02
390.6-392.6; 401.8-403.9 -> 1.57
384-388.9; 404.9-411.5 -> 1.99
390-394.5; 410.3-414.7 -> 1.99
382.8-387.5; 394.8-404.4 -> 1.85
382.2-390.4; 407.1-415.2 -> 2.10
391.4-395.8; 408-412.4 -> 1.93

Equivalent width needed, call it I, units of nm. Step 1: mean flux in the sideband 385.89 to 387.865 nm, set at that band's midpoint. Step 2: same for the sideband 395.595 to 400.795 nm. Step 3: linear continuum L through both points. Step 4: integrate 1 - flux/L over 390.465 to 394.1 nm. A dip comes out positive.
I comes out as 0.42 nm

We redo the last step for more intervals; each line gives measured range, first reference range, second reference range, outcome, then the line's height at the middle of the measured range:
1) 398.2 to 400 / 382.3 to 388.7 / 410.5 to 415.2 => -0.341 nm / 7.92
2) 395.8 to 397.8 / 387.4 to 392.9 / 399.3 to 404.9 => 0.898 nm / 8.97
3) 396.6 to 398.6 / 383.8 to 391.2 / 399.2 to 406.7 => 0.598 nm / 9.02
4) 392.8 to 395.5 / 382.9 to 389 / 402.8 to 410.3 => 0.813 nm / 7.34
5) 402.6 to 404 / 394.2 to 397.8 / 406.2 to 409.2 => -0.303 nm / 8.75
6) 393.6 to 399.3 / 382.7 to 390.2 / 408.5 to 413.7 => 0.748 nm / 7.6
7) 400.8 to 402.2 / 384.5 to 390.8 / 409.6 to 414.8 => -0.466 nm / 8.48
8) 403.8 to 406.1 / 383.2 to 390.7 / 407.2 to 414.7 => -0.201 nm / 9.3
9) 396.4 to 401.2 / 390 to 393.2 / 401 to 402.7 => 0.810 nm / 9.89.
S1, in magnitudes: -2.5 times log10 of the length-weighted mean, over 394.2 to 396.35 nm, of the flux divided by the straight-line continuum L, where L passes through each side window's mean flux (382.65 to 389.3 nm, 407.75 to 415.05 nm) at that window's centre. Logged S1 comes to 0.06 mag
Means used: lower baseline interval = 5.47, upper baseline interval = 10.5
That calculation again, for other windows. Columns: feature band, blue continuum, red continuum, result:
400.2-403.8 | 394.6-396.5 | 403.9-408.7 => -0.239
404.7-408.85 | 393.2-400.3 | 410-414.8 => -0.121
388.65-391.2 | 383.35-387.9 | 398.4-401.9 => -0.053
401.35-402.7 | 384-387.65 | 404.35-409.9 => -0.243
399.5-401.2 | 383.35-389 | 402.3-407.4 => -0.167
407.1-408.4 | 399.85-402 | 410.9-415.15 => 0.038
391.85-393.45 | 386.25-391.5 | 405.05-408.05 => 0.486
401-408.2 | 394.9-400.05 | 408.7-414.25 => -0.186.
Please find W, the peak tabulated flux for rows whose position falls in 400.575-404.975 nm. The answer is 13.47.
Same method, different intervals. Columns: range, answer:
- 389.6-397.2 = 9.623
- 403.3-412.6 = 13.51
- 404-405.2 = 12.83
